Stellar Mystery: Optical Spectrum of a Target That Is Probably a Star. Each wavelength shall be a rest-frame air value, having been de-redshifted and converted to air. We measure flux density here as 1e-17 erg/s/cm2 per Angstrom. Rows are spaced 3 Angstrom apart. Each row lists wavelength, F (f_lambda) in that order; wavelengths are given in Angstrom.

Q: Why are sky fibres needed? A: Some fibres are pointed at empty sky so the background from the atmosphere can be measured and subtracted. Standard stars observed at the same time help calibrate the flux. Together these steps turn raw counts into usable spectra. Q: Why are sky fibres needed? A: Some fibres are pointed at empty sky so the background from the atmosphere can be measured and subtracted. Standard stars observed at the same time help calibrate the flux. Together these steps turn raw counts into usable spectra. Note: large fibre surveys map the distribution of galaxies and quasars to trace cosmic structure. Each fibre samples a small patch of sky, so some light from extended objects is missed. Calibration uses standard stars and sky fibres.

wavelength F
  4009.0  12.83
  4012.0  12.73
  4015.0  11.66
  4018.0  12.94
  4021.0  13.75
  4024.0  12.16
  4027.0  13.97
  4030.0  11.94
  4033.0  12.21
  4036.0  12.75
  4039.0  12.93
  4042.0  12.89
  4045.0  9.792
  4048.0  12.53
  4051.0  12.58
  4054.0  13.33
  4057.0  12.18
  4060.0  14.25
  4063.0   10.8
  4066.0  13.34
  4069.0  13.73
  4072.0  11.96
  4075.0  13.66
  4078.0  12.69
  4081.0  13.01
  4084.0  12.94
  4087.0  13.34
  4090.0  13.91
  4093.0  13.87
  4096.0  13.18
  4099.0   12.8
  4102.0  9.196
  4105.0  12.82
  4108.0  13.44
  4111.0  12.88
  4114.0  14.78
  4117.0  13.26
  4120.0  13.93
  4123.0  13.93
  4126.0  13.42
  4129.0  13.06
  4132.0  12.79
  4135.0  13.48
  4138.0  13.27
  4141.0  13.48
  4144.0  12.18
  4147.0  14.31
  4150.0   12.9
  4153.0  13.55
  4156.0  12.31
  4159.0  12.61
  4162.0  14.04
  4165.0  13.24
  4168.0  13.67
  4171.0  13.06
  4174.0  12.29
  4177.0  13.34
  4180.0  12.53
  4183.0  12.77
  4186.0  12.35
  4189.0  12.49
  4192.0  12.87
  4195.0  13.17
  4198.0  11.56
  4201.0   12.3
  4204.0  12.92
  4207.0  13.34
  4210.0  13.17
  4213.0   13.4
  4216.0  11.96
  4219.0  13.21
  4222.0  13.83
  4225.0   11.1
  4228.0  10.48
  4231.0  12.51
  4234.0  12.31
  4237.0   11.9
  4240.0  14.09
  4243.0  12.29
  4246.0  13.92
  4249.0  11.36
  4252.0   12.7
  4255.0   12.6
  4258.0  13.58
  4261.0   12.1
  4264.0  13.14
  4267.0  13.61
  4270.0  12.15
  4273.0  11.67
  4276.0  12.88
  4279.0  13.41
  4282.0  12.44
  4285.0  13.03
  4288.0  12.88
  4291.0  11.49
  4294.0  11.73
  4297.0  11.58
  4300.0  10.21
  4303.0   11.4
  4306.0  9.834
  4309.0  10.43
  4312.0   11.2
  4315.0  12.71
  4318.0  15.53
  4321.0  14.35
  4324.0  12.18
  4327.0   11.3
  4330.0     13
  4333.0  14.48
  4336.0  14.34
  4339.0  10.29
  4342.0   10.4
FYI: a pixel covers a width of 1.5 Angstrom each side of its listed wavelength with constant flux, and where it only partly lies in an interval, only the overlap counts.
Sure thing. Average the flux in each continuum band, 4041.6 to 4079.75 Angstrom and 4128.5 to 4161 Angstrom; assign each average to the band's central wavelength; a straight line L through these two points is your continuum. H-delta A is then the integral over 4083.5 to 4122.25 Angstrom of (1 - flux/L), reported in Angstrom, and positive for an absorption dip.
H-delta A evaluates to -0.84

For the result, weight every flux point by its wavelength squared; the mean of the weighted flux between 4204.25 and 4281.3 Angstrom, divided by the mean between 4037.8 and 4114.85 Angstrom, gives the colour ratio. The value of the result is 1.1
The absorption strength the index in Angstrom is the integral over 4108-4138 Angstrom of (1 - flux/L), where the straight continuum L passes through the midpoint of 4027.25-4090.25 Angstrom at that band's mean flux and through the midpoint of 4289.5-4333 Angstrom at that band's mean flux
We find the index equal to -2.30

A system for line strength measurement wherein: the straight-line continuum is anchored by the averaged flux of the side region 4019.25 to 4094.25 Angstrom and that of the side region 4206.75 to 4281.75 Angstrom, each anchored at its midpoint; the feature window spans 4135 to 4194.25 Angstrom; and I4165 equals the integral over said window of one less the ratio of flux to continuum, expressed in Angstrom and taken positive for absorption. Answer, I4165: -1.4 Angstrom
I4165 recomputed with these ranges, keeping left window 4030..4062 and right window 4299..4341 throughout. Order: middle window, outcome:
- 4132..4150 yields -1.2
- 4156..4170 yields -1.0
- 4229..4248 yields -0.7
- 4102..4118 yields -0.8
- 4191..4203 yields -0.1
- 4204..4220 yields -0.9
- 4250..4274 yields -0.8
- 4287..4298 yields 0.3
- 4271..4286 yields -0.5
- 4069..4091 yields -1.1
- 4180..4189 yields -0.1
